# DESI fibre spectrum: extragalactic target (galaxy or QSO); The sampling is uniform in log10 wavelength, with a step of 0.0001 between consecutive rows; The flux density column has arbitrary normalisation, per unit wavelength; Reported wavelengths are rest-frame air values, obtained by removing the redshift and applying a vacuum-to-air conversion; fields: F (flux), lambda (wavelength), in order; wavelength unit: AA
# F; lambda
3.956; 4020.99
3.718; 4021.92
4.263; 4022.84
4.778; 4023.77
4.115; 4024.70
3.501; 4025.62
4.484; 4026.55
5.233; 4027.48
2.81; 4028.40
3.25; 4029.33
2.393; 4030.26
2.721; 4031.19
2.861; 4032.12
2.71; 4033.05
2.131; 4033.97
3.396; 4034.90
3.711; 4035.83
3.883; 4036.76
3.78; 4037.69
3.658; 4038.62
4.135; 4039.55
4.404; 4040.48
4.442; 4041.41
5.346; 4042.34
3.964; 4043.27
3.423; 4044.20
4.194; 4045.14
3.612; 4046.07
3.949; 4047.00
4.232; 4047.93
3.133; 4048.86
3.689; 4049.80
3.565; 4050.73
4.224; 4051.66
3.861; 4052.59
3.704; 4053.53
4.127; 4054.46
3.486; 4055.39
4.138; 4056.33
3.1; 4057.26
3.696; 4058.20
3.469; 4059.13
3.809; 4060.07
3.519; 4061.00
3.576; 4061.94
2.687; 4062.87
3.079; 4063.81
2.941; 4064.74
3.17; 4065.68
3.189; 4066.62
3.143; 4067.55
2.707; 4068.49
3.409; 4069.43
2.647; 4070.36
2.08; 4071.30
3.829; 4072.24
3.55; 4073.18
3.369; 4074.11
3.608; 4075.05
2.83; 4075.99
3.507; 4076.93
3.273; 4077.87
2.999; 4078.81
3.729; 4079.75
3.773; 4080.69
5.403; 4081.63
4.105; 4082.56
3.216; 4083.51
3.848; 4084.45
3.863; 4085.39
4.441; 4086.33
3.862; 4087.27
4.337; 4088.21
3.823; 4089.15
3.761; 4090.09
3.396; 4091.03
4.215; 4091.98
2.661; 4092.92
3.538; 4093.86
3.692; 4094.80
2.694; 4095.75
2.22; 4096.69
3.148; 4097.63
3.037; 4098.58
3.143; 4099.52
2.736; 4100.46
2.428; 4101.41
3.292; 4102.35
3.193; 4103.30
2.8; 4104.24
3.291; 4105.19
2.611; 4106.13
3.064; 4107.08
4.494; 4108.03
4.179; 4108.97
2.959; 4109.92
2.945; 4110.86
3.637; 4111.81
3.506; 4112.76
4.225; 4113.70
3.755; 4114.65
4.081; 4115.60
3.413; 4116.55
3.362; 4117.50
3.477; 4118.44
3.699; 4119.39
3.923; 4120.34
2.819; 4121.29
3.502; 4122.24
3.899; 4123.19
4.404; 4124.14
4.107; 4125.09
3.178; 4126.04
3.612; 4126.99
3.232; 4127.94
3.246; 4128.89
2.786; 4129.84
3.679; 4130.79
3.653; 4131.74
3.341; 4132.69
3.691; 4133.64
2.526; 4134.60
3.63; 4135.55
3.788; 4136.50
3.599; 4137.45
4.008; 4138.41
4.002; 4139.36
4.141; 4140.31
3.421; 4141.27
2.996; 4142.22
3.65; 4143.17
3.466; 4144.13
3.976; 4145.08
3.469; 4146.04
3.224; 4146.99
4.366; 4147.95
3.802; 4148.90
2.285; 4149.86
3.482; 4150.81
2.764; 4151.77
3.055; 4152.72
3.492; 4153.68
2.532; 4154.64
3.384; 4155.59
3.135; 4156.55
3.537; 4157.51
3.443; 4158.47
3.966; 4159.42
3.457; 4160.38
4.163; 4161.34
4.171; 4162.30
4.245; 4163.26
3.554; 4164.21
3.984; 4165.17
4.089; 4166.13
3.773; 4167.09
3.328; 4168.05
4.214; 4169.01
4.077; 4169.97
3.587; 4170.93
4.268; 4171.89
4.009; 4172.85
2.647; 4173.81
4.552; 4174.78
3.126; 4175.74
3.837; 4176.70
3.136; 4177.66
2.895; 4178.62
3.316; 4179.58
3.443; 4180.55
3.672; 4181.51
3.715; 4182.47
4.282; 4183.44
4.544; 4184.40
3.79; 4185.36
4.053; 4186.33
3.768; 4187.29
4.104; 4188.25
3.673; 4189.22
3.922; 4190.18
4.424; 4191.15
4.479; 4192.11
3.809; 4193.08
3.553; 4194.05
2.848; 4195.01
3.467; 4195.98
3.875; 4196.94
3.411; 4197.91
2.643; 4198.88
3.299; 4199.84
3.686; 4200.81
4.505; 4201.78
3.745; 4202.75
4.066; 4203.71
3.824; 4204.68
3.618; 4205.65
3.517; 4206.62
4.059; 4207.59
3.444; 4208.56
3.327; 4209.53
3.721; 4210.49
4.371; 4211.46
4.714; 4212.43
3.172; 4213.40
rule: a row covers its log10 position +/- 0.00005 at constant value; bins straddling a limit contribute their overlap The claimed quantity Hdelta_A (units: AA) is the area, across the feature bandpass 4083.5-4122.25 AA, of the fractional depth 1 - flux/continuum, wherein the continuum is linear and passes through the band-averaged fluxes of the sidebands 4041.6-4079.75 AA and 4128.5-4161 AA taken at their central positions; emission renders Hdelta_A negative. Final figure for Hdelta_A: 0.4 AA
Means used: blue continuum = 3.5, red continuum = 3.44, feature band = 3.44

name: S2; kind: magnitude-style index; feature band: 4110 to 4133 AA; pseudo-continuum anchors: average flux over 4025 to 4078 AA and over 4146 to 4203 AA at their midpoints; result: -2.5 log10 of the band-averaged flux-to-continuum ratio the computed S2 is 0.01 mag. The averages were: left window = 3.52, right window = 3.65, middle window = 3.55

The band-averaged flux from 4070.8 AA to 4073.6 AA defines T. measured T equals 3.13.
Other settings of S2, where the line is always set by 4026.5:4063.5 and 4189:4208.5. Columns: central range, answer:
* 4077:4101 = 0.04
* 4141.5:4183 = 0.04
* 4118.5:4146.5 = 0.04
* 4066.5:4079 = 0.16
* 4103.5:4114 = 0.08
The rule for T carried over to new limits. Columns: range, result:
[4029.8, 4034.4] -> 2.57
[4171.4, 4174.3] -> 3.63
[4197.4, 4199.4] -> 3.04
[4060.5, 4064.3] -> 3.22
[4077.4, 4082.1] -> 3.84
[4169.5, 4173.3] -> 3.99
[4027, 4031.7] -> 3.28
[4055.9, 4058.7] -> 3.64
